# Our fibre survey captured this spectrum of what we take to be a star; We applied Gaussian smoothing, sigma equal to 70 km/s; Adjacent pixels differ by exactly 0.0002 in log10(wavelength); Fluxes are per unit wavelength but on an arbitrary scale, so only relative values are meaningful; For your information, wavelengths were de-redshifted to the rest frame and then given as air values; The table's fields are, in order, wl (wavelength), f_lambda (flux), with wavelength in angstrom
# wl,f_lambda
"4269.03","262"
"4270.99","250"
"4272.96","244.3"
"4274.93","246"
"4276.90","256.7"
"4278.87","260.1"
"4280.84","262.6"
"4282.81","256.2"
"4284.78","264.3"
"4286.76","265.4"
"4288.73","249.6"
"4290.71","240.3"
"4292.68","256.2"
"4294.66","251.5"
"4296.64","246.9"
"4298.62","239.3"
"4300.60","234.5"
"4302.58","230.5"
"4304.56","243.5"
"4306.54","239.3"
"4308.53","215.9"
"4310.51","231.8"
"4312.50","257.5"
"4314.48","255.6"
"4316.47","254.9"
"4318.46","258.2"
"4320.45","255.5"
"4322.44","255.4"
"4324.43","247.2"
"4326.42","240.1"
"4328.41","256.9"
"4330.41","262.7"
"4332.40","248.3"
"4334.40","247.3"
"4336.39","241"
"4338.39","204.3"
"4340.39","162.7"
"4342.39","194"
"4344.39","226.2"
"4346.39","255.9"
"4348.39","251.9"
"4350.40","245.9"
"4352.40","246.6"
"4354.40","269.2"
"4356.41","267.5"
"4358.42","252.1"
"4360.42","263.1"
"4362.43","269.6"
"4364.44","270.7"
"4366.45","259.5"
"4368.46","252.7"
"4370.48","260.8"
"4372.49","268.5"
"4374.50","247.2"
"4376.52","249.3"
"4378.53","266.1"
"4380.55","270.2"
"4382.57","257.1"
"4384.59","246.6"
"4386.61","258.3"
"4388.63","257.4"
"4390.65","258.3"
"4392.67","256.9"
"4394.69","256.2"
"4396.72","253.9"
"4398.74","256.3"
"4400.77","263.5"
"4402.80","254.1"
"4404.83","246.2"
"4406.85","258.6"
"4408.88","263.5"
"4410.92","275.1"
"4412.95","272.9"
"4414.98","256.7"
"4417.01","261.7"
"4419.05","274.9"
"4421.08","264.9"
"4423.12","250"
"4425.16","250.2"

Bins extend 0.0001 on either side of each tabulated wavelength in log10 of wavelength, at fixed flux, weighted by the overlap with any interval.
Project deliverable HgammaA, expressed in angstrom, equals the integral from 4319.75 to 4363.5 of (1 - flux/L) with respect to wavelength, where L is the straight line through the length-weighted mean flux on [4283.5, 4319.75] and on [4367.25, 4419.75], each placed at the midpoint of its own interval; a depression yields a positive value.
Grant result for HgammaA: 1.4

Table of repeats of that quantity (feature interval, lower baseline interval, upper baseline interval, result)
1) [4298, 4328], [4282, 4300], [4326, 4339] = 0.42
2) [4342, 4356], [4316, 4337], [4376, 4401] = 0.52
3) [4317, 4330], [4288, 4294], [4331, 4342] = -1.36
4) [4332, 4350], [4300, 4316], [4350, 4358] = 1.92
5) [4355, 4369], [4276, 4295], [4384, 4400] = -0.36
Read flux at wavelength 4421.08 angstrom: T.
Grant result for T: 264.9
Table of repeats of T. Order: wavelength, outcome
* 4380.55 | 270.2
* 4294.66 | 251.5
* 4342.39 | 194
